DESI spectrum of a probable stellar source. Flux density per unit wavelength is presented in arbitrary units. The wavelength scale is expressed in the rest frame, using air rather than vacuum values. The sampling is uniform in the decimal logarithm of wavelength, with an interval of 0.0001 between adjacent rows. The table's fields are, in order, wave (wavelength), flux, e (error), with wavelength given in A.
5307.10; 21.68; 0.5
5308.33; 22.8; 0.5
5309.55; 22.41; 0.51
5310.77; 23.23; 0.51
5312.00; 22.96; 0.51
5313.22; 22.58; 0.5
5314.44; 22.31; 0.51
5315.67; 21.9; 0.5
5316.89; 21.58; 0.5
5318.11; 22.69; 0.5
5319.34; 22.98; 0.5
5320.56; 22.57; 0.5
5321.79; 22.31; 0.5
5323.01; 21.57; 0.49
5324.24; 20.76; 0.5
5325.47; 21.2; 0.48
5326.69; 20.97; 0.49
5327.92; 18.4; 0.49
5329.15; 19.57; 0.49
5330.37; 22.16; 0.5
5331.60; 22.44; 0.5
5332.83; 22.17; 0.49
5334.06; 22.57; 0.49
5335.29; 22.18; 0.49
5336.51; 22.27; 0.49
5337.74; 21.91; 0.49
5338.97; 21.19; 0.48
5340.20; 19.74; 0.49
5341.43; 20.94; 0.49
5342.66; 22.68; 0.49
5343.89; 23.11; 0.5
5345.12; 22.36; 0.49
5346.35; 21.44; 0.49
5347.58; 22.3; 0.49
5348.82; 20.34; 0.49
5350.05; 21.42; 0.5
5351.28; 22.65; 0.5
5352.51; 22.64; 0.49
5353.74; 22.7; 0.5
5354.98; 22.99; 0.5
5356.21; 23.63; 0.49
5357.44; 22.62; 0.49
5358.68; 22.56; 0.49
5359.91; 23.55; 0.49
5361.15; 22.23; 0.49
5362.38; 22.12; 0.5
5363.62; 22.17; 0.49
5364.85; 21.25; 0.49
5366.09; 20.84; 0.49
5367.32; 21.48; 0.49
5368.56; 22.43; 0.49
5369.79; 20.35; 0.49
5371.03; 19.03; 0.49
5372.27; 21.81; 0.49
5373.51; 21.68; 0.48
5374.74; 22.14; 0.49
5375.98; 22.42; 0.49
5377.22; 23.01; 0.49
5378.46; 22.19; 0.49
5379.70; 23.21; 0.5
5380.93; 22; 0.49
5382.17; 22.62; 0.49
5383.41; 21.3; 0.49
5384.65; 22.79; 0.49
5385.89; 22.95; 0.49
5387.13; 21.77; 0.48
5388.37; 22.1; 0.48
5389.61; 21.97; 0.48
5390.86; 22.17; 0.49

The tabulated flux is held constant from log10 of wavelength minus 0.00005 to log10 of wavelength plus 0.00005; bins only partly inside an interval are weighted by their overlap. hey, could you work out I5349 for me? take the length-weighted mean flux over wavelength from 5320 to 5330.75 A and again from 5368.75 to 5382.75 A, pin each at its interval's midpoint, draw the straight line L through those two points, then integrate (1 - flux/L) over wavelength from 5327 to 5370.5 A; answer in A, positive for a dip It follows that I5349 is -0.88 A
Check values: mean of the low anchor 21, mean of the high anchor 21.9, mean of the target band 21.9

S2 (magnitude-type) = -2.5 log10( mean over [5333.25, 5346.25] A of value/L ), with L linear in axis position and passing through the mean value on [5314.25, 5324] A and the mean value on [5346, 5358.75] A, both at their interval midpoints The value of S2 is 0.02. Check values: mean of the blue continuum 22.2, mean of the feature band 21.9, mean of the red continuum 22.3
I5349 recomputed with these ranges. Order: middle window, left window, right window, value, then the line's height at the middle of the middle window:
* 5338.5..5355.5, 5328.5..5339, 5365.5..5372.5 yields -0.3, 21.5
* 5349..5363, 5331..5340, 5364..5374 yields -0.7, 21.5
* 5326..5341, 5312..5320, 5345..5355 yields 0.6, 22.2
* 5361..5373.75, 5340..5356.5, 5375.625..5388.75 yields 0.5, 22.3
